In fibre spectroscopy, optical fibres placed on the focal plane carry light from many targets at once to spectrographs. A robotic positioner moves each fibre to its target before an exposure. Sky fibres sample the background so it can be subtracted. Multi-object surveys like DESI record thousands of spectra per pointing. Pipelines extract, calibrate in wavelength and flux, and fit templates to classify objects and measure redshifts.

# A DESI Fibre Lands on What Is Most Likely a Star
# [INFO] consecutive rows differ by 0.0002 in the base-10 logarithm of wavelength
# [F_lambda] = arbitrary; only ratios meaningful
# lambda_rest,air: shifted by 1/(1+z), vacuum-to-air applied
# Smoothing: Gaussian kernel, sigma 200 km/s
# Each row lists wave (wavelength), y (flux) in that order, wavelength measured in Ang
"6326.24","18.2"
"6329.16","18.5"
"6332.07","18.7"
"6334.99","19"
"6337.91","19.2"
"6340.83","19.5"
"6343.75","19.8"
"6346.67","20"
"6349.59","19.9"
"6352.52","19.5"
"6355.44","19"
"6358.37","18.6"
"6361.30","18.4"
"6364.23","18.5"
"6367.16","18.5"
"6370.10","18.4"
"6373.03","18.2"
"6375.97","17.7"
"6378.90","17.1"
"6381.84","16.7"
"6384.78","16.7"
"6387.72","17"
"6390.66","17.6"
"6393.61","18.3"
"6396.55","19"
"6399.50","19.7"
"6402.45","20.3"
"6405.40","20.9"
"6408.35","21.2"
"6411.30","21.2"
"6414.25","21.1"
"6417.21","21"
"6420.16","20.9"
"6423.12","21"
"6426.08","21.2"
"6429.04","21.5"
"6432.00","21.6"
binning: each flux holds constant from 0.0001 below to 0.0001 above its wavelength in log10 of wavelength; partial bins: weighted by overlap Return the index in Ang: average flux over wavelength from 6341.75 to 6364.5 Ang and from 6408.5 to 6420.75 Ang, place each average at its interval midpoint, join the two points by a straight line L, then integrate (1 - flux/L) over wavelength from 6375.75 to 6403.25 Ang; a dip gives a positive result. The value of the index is 3.2 Ang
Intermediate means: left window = 19.3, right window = 21.1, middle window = 18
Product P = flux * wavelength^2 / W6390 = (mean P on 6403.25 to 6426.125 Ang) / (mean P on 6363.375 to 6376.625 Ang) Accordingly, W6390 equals 1.17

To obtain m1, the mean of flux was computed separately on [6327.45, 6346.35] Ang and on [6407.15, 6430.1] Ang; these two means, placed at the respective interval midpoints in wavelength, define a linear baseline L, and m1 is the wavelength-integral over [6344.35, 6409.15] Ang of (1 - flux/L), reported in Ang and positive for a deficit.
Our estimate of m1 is 4.6 Ang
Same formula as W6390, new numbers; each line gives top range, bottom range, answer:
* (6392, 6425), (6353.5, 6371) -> 1.11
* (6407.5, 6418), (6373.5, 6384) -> 1.24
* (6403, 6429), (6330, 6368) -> 1.12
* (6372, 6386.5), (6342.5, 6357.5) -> 0.89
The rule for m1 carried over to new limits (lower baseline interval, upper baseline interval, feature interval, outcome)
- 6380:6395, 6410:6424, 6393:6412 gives -0.93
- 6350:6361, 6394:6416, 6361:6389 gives 2.67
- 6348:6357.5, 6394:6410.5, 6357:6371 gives 0.79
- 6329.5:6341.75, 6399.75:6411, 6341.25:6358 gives -0.17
